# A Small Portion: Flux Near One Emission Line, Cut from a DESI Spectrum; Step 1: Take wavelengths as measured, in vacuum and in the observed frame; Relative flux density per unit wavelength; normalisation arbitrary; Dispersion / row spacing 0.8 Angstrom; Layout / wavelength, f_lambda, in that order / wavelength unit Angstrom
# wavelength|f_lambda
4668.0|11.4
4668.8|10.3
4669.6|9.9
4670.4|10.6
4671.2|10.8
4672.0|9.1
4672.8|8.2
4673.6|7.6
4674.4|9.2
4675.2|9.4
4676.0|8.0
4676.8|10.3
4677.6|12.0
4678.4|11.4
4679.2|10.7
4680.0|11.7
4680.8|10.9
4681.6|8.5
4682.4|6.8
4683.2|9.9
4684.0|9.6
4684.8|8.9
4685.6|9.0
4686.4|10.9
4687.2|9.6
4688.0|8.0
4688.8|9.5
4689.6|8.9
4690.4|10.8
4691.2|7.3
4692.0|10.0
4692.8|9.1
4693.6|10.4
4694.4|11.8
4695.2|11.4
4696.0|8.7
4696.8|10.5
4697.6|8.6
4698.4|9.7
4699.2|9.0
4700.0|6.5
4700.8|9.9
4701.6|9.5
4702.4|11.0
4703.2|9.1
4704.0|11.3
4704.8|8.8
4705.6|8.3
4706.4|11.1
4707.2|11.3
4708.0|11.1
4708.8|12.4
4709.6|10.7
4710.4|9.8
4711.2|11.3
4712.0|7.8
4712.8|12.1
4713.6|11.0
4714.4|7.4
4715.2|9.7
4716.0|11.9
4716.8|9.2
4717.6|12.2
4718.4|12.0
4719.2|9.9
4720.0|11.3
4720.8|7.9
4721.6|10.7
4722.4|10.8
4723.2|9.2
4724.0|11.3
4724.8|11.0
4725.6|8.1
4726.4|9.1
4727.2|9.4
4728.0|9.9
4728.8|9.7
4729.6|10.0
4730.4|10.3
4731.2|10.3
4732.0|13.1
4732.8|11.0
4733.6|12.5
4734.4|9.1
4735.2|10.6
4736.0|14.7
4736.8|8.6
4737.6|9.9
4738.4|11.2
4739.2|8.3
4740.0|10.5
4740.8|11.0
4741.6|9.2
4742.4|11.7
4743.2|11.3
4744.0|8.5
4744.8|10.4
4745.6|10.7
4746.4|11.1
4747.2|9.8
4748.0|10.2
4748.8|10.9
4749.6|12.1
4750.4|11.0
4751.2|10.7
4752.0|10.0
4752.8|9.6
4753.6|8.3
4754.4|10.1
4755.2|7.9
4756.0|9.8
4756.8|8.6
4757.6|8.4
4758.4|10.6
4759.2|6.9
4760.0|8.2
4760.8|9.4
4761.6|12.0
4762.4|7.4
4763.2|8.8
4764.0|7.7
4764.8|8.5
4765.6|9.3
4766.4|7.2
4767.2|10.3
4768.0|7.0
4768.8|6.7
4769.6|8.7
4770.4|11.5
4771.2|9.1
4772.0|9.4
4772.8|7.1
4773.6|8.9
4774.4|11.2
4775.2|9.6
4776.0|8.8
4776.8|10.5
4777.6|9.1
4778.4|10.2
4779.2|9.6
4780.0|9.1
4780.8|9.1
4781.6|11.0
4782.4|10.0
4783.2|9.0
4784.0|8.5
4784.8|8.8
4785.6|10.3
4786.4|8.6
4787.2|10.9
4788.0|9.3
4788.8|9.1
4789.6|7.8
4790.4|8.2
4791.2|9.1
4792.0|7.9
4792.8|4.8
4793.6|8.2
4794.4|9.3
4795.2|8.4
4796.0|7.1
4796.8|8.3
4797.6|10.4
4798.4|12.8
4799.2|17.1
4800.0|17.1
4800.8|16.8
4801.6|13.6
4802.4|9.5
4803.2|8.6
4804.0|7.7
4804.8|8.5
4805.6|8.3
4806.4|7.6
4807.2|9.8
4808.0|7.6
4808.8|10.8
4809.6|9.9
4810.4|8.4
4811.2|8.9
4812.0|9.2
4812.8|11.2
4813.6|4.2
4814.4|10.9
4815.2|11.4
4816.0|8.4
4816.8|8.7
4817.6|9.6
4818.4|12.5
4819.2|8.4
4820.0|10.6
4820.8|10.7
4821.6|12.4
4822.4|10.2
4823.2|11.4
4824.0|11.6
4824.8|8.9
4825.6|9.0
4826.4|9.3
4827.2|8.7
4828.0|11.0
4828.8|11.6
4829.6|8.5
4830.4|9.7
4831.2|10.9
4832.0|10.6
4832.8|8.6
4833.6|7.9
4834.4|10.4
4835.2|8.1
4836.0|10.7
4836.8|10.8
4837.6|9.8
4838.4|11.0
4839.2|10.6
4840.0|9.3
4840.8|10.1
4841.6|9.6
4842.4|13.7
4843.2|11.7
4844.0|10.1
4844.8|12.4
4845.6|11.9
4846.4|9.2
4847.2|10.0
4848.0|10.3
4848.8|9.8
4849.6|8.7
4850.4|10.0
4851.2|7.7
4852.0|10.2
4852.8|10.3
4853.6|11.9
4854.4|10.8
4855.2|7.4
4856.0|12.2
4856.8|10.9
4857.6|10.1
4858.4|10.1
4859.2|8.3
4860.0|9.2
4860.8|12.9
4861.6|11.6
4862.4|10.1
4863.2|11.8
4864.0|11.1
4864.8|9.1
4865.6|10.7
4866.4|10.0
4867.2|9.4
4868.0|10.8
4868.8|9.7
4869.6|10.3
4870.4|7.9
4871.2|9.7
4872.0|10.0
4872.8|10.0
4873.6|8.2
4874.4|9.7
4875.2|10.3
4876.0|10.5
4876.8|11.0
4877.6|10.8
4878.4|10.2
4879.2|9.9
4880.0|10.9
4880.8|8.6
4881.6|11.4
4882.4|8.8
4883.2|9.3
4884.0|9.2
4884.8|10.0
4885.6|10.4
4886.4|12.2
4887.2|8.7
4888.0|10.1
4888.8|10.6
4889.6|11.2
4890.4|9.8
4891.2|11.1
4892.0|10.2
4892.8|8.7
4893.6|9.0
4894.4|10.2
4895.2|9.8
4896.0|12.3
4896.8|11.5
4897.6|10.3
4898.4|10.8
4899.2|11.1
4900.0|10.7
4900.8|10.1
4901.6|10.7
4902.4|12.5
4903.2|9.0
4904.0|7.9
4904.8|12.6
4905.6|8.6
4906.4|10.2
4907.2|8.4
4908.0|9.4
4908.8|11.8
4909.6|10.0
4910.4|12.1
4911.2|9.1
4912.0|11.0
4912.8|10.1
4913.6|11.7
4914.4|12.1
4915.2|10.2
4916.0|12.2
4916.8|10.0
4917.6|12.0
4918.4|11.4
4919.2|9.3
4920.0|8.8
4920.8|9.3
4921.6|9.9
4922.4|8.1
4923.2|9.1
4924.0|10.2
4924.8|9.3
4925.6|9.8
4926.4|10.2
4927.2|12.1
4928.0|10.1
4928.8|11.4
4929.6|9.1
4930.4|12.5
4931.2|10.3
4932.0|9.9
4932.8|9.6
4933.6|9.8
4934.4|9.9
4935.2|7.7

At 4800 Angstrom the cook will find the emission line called H-gamma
